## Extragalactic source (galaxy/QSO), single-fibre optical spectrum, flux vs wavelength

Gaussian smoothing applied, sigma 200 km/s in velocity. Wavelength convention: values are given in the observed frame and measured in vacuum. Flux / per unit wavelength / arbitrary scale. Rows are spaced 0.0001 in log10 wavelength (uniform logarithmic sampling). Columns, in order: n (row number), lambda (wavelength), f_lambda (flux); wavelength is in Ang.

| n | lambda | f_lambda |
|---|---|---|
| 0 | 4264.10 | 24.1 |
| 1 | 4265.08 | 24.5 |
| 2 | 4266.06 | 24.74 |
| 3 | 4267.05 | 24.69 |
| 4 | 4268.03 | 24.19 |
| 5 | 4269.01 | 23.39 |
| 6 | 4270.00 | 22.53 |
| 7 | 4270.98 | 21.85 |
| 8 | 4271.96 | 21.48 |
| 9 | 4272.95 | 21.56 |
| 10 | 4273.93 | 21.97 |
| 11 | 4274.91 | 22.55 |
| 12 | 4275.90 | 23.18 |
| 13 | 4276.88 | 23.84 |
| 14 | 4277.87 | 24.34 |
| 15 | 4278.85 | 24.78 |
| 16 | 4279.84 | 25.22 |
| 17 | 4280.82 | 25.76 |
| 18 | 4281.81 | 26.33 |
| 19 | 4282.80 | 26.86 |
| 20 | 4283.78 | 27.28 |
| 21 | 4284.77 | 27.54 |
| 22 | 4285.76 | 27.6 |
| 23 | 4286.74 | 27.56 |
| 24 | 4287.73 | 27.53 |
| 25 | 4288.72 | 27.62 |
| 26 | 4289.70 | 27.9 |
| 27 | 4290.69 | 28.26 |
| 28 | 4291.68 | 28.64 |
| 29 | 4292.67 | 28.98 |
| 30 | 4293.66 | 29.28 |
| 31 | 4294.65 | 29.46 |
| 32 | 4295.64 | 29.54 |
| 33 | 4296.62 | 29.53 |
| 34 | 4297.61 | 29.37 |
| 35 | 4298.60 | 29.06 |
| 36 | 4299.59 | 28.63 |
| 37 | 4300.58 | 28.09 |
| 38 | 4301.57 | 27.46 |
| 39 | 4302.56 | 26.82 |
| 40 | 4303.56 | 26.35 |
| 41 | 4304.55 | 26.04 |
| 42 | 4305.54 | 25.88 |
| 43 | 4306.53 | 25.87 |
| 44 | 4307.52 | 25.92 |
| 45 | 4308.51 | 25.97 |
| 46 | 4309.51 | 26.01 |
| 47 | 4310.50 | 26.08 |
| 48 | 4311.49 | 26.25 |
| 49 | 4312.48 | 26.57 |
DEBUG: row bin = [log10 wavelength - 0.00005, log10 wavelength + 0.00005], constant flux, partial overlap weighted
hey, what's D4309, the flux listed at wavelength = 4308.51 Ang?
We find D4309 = 25.97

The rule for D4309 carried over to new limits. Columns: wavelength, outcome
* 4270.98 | 21.85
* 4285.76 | 27.6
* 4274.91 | 22.55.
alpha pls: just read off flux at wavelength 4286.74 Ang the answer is 27.56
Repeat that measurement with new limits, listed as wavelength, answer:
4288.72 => 27.62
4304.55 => 26.04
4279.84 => 25.22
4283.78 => 27.28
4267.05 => 24.69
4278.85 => 24.78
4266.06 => 24.74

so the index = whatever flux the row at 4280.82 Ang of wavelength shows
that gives 25.76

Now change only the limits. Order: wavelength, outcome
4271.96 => 21.48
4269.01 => 23.39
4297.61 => 29.37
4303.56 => 26.35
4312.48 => 26.57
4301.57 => 27.46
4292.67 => 28.98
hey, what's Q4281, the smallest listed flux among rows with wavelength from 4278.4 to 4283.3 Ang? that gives 24.78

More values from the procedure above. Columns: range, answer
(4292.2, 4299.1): 28.98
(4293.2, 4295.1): 29.28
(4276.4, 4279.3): 23.84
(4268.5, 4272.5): 21.48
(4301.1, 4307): 25.87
